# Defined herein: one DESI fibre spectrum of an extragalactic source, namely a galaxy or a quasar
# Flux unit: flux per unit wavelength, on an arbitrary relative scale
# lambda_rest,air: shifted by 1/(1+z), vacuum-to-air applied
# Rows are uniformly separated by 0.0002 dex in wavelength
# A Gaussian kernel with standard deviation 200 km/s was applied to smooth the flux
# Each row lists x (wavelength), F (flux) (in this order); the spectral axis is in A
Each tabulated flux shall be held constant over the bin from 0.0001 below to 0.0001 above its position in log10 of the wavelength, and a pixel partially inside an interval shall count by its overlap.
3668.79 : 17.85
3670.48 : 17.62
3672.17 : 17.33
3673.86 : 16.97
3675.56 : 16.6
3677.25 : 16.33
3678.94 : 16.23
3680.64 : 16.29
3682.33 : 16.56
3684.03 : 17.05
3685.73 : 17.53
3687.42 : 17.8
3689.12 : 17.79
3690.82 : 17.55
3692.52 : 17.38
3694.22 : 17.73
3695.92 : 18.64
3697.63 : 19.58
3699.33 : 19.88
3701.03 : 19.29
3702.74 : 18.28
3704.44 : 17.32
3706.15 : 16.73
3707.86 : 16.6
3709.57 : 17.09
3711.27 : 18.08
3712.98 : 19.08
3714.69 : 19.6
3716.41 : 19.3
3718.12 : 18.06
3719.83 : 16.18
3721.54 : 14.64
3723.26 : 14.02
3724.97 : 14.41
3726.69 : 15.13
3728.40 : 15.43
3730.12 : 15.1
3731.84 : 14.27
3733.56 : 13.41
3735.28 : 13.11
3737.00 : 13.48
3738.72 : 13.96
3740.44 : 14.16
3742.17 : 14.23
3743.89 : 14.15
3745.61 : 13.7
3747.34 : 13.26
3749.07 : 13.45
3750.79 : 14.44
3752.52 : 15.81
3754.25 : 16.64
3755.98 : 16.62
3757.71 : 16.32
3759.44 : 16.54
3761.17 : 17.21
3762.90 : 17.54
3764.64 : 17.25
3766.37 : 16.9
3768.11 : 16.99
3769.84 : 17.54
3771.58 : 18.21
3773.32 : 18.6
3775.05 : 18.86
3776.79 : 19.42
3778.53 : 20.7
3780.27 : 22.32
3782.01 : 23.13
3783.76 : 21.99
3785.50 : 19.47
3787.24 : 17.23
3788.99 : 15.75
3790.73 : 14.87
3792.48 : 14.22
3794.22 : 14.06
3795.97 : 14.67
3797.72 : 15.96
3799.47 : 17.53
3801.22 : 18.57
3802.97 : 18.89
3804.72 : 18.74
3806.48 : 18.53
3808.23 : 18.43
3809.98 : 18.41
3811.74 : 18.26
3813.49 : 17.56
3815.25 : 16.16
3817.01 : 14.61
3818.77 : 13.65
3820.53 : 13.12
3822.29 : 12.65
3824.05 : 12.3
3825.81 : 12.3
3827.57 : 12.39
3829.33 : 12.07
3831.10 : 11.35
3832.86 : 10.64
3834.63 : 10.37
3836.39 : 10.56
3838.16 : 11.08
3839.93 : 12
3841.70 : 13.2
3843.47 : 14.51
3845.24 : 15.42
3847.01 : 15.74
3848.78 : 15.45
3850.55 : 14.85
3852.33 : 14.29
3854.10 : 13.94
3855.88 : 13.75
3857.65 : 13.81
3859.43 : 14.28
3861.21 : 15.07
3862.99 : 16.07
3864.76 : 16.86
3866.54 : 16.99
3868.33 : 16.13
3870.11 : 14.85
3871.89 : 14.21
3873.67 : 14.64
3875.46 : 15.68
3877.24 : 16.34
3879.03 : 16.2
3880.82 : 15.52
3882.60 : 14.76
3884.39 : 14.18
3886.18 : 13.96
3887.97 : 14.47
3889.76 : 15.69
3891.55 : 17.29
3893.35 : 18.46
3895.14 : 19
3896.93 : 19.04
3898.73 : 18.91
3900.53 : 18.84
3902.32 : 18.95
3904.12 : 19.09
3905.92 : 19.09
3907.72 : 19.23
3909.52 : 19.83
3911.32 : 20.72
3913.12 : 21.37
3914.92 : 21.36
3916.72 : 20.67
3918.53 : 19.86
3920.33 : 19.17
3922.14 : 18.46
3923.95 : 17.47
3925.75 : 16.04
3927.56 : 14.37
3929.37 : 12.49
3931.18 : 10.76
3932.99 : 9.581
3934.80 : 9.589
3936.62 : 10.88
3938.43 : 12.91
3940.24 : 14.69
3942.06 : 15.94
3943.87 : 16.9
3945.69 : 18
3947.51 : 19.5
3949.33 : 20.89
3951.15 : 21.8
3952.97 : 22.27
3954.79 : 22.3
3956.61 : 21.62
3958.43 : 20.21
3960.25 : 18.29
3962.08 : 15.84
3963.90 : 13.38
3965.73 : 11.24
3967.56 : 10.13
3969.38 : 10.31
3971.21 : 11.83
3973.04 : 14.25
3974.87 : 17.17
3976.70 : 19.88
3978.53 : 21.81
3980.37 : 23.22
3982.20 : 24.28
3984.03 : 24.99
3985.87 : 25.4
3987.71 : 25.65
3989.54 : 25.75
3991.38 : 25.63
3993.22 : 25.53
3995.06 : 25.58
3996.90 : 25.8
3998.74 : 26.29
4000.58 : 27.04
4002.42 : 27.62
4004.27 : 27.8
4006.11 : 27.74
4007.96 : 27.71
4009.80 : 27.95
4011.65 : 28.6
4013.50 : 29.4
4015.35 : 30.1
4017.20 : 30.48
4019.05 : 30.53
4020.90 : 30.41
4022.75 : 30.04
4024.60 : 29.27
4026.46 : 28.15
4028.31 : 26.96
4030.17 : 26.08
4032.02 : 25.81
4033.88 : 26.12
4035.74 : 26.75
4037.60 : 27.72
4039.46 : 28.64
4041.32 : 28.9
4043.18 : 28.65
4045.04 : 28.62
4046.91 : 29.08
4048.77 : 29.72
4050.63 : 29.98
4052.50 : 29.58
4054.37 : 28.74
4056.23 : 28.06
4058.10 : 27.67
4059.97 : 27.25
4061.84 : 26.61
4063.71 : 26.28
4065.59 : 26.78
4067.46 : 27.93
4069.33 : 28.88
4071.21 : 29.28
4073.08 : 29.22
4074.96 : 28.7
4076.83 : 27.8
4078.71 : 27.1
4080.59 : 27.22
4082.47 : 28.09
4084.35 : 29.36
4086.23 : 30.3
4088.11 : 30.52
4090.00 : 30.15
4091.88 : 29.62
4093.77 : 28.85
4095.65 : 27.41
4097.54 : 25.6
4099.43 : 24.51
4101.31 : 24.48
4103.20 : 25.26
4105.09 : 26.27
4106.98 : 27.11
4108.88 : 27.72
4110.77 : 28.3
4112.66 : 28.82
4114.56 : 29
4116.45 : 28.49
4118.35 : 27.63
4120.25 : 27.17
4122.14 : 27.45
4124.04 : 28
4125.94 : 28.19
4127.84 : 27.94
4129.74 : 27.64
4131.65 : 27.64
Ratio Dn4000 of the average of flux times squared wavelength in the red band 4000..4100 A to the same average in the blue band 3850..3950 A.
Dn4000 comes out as 1.9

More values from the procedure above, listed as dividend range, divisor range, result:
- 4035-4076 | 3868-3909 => 1.84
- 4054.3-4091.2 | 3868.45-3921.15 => 1.75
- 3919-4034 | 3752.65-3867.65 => 1.47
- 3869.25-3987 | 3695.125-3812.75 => 1.12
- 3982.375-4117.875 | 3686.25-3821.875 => 1.92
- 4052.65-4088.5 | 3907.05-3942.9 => 1.87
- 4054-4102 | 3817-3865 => 2.35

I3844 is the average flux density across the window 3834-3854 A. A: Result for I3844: 13.5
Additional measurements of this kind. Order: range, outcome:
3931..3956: 16.4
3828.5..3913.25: 15.6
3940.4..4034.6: 23.1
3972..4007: 24.2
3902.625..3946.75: 16.6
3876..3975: 16.7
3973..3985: 21.3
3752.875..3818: 17.7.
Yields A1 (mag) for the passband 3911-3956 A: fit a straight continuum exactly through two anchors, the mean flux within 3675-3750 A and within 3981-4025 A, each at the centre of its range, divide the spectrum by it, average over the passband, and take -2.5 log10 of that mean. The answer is 0.40 mag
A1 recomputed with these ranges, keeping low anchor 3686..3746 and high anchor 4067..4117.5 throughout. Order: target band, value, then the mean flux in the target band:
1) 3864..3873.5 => 0.323 mag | 15.7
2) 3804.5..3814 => 0.057 mag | 18.3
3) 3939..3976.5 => 0.377 mag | 16.8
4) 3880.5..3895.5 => 0.344 mag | 15.8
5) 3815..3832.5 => 0.464 mag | 12.9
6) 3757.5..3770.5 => 0.054 mag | 17.1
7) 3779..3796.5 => 0.044 mag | 17.9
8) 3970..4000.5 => 0.094 mag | 22.7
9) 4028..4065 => -0.051 mag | 27.9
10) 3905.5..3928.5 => 0.186 mag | 19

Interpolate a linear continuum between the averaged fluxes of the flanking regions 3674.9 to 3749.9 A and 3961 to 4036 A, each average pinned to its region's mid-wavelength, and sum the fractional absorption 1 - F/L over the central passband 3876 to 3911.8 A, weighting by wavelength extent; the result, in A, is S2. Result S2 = 6.5 A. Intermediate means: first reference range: 16.3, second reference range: 24.1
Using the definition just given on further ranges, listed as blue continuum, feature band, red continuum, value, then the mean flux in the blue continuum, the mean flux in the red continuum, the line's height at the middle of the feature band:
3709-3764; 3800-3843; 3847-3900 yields 3.4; 15.6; 15.7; 15.7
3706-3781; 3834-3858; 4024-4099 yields 7.9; 16.3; 28.2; 20.1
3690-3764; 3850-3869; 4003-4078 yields 5.6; 16.2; 28.3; 21.3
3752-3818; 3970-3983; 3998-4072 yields 3.6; 17.6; 28.2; 25.8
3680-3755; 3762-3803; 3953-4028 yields 0.1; 16.3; 23.5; 18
